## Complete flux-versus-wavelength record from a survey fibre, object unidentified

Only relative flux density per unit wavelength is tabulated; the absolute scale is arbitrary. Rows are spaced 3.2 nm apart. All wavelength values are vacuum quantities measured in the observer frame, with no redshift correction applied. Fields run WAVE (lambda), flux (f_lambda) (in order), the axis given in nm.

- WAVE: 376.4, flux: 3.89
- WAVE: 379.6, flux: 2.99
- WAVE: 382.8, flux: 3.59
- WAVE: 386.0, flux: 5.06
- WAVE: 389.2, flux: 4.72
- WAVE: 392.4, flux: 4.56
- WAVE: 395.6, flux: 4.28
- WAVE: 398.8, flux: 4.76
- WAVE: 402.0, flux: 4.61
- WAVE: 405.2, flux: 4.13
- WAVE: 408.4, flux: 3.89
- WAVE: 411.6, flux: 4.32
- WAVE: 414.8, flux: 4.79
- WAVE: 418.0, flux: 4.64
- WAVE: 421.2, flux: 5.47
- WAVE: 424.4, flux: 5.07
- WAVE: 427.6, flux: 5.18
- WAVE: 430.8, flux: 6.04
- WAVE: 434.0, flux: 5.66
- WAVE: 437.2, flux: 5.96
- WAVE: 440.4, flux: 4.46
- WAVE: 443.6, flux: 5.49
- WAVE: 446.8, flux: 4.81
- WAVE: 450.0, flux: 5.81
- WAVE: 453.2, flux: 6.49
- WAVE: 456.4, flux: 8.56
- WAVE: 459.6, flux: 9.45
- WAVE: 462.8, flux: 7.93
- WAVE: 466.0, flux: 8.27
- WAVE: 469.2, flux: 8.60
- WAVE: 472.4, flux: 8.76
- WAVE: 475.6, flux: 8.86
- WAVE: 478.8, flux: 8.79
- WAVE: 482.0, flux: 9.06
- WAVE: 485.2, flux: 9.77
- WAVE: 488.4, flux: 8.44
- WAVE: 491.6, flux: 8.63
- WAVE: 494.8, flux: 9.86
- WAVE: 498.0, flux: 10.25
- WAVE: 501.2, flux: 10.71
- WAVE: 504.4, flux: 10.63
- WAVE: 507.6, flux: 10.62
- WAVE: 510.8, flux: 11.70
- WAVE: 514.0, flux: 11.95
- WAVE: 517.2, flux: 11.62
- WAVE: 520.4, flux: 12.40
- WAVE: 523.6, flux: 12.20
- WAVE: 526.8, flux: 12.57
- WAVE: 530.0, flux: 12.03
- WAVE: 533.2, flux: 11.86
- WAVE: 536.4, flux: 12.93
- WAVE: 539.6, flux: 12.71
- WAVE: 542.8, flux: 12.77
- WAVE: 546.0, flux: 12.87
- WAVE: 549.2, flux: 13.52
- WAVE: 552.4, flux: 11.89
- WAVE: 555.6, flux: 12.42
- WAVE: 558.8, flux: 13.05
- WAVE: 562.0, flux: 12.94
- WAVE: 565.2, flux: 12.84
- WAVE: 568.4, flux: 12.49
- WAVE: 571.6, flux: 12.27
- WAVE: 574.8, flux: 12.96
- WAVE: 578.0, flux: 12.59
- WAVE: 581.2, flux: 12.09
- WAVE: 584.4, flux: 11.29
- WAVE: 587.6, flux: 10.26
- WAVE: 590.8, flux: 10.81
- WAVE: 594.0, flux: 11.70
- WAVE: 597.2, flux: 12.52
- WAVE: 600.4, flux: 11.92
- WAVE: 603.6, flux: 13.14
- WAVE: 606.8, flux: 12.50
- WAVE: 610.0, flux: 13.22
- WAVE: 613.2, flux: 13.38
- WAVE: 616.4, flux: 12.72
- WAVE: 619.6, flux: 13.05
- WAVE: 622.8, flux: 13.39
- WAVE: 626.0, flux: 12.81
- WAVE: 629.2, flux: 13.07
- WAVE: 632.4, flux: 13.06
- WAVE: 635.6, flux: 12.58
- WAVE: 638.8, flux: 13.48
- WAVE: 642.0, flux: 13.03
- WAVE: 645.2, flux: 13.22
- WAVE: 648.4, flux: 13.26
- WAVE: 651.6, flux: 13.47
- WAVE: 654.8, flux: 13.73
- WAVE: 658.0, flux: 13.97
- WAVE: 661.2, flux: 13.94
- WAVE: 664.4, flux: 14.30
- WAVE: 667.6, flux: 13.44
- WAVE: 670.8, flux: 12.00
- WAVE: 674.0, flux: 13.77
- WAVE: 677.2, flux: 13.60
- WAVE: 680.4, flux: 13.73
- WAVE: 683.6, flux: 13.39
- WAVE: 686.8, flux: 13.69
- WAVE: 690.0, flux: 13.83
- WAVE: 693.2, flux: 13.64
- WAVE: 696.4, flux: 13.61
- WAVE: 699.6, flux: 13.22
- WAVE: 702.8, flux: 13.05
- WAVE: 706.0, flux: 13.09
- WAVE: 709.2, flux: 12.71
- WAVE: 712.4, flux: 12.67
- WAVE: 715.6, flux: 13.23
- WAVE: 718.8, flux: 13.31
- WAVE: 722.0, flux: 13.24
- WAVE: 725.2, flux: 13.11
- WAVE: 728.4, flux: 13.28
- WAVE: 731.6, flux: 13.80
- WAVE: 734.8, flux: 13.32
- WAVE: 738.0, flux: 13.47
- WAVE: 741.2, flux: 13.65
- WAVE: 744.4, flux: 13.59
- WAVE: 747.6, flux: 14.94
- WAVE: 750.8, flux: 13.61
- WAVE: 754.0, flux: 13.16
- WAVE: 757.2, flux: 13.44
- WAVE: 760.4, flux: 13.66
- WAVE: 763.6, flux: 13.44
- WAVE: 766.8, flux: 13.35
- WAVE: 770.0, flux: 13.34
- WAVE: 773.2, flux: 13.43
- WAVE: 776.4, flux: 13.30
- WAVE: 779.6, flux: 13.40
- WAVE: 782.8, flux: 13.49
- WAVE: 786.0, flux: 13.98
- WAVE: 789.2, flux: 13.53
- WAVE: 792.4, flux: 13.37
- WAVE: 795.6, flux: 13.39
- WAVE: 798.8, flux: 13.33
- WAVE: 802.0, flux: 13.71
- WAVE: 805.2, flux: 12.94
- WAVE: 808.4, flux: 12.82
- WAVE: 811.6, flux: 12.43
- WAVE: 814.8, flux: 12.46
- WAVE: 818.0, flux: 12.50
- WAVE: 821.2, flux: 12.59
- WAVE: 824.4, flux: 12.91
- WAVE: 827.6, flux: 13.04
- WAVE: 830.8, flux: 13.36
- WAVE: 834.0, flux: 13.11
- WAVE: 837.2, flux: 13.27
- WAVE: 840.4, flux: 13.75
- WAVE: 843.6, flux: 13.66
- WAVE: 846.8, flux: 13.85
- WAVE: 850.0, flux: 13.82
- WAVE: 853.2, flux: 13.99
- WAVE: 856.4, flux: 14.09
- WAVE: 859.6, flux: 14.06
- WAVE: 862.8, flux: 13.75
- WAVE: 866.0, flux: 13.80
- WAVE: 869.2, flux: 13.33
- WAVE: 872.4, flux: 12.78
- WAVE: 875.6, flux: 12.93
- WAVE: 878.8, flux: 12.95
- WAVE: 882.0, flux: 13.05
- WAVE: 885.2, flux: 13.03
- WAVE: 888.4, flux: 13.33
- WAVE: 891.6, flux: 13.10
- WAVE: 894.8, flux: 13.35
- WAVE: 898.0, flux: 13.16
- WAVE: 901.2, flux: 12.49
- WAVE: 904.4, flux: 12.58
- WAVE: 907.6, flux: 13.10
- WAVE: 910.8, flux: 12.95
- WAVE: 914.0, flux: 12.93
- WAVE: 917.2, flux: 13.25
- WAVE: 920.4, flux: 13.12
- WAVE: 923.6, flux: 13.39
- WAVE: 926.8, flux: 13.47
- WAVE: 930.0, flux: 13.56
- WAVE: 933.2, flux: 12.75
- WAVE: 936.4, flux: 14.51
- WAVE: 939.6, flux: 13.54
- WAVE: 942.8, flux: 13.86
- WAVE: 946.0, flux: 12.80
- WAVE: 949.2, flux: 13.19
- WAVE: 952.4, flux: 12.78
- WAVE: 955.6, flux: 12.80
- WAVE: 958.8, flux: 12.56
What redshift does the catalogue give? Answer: 0.14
